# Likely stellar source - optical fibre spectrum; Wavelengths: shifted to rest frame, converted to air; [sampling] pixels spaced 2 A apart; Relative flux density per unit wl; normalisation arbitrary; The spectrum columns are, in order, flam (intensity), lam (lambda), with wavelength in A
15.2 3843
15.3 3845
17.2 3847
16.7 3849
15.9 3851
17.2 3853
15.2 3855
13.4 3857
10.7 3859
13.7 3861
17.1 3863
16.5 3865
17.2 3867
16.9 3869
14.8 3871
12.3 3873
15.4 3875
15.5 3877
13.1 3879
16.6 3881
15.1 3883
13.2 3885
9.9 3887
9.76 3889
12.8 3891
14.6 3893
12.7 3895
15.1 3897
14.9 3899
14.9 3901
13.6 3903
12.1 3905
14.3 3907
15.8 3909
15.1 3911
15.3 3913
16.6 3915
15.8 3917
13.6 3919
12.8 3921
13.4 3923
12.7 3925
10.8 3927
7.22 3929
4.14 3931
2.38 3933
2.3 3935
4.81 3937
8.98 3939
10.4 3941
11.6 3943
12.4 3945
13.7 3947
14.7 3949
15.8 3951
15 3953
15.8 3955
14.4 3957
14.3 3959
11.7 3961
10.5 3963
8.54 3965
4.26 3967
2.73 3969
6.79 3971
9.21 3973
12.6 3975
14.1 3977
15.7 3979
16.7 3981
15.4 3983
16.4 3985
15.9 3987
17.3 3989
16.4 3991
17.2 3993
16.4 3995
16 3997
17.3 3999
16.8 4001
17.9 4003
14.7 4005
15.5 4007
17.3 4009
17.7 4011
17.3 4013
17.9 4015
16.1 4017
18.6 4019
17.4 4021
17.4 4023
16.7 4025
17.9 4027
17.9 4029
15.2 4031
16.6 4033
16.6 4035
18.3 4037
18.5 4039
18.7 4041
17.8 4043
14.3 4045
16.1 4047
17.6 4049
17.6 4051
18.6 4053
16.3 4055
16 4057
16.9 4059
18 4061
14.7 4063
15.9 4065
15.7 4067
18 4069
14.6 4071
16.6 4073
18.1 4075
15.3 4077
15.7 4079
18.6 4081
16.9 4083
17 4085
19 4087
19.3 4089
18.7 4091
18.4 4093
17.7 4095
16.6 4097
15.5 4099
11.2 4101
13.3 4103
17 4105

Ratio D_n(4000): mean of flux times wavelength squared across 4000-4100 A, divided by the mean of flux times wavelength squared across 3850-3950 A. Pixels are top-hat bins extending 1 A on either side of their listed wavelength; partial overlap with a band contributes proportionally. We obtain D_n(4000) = 1.42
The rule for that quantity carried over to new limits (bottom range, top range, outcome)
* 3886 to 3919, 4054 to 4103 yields 1.30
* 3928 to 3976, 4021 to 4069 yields 1.82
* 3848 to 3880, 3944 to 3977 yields 0.80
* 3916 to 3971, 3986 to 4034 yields 1.67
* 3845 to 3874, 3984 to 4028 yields 1.19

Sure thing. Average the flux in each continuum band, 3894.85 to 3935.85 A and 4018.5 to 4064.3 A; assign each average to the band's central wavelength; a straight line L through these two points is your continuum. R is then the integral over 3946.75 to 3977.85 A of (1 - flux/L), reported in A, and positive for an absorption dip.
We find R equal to 5.6 A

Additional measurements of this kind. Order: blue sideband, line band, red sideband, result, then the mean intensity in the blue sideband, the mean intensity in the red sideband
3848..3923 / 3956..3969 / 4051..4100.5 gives 4.6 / 14.5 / 17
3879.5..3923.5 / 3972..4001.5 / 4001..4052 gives 1.1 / 14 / 17.1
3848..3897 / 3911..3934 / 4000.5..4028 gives 5.7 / 14.4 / 17.1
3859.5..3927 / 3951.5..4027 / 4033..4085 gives 5.3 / 14.3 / 16.9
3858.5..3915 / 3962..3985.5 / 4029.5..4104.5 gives 6.9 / 14.3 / 16.8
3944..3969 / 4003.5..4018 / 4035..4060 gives -1.4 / 12.2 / 17.2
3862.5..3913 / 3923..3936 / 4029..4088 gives 6.8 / 14.4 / 16.9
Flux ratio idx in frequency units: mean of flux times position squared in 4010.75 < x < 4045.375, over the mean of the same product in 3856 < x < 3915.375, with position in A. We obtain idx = 1.3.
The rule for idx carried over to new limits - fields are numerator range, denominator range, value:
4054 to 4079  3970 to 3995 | 1.17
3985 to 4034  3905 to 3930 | 1.31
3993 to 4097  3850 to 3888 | 1.27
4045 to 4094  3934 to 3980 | 1.65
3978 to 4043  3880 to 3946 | 1.49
